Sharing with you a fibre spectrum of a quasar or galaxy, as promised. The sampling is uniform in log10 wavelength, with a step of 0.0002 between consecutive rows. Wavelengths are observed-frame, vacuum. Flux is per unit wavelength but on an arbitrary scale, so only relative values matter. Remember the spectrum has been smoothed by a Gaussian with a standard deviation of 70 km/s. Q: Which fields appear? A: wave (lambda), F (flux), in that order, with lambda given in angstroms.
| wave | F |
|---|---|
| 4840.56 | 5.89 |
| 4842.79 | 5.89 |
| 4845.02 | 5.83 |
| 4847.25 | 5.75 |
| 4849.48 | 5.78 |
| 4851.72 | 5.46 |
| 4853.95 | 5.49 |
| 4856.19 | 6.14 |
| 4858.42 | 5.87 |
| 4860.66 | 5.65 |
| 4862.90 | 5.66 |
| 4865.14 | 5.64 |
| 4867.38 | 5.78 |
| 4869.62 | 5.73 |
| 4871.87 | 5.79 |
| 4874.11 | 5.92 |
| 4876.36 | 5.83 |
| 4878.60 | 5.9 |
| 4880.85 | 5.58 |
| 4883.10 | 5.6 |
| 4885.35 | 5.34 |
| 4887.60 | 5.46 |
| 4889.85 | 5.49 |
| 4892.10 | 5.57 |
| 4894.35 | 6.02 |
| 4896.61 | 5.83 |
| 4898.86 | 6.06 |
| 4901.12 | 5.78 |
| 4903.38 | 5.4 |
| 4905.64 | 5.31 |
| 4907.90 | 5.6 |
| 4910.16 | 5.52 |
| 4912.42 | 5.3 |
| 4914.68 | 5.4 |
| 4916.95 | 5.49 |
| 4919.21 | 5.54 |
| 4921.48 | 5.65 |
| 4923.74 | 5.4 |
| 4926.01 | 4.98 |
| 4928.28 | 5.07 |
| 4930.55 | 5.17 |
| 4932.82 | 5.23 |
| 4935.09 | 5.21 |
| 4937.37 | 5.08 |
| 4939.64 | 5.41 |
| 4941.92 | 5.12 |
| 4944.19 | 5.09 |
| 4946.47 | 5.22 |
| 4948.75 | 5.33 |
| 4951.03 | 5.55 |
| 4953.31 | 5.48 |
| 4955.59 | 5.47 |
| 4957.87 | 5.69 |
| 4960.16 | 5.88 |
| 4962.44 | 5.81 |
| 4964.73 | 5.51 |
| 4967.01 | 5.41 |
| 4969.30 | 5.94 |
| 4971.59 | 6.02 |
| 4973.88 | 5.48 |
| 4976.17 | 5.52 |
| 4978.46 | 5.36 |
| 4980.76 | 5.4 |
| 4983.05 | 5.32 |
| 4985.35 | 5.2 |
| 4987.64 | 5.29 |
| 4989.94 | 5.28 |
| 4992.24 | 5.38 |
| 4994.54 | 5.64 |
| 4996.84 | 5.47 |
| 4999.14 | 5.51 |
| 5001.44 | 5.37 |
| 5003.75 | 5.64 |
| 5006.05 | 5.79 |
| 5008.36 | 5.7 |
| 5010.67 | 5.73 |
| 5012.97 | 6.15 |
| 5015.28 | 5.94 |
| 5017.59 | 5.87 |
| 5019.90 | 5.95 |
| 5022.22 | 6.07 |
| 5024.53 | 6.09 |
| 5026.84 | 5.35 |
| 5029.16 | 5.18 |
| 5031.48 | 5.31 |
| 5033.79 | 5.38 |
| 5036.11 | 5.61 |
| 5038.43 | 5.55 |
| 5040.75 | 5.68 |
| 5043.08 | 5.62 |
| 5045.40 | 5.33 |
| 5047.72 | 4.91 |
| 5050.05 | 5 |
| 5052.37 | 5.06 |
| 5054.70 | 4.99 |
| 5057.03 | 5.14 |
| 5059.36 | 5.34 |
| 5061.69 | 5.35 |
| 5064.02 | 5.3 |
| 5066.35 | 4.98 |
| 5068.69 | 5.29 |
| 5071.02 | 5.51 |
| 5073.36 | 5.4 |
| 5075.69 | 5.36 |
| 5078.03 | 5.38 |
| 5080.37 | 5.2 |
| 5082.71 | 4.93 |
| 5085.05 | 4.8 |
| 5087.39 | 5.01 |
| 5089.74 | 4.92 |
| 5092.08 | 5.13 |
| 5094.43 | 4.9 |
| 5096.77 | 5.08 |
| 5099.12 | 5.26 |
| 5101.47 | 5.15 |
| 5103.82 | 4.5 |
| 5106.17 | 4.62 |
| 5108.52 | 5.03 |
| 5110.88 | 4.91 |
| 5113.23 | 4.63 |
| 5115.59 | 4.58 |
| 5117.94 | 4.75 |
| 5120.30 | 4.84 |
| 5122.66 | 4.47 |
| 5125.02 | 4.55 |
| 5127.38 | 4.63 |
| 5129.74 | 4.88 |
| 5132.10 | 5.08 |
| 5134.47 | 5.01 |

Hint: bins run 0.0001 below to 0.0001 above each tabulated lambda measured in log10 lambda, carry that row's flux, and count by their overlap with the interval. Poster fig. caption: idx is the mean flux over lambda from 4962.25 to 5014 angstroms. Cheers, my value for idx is 5.56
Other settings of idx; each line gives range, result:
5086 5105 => 4.99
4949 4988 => 5.55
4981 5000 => 5.39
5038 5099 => 5.19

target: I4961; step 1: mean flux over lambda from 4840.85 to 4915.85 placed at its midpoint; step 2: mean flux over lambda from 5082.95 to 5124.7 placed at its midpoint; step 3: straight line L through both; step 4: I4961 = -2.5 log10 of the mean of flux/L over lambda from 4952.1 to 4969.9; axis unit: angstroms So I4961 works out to -0.052 mag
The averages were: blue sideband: 5.68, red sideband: 4.85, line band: 5.64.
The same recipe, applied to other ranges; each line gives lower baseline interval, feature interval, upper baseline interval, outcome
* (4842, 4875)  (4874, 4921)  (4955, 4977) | 0.02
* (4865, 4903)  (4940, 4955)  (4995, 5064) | 0.06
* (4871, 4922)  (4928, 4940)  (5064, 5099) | 0.07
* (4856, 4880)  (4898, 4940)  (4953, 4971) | 0.06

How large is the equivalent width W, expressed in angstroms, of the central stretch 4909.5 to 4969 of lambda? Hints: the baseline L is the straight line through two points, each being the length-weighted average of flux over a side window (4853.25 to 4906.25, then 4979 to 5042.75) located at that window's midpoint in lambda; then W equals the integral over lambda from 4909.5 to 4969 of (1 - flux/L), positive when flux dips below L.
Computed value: 2.7 angstroms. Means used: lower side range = 5.71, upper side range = 5.58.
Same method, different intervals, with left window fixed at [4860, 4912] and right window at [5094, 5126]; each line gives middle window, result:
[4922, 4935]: 0.7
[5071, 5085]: -0.9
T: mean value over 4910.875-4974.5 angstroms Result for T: 5.43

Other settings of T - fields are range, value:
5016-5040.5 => 5.64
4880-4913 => 5.6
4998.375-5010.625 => 5.61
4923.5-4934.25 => 5.15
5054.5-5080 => 5.29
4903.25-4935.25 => 5.35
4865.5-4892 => 5.67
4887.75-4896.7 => 5.69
